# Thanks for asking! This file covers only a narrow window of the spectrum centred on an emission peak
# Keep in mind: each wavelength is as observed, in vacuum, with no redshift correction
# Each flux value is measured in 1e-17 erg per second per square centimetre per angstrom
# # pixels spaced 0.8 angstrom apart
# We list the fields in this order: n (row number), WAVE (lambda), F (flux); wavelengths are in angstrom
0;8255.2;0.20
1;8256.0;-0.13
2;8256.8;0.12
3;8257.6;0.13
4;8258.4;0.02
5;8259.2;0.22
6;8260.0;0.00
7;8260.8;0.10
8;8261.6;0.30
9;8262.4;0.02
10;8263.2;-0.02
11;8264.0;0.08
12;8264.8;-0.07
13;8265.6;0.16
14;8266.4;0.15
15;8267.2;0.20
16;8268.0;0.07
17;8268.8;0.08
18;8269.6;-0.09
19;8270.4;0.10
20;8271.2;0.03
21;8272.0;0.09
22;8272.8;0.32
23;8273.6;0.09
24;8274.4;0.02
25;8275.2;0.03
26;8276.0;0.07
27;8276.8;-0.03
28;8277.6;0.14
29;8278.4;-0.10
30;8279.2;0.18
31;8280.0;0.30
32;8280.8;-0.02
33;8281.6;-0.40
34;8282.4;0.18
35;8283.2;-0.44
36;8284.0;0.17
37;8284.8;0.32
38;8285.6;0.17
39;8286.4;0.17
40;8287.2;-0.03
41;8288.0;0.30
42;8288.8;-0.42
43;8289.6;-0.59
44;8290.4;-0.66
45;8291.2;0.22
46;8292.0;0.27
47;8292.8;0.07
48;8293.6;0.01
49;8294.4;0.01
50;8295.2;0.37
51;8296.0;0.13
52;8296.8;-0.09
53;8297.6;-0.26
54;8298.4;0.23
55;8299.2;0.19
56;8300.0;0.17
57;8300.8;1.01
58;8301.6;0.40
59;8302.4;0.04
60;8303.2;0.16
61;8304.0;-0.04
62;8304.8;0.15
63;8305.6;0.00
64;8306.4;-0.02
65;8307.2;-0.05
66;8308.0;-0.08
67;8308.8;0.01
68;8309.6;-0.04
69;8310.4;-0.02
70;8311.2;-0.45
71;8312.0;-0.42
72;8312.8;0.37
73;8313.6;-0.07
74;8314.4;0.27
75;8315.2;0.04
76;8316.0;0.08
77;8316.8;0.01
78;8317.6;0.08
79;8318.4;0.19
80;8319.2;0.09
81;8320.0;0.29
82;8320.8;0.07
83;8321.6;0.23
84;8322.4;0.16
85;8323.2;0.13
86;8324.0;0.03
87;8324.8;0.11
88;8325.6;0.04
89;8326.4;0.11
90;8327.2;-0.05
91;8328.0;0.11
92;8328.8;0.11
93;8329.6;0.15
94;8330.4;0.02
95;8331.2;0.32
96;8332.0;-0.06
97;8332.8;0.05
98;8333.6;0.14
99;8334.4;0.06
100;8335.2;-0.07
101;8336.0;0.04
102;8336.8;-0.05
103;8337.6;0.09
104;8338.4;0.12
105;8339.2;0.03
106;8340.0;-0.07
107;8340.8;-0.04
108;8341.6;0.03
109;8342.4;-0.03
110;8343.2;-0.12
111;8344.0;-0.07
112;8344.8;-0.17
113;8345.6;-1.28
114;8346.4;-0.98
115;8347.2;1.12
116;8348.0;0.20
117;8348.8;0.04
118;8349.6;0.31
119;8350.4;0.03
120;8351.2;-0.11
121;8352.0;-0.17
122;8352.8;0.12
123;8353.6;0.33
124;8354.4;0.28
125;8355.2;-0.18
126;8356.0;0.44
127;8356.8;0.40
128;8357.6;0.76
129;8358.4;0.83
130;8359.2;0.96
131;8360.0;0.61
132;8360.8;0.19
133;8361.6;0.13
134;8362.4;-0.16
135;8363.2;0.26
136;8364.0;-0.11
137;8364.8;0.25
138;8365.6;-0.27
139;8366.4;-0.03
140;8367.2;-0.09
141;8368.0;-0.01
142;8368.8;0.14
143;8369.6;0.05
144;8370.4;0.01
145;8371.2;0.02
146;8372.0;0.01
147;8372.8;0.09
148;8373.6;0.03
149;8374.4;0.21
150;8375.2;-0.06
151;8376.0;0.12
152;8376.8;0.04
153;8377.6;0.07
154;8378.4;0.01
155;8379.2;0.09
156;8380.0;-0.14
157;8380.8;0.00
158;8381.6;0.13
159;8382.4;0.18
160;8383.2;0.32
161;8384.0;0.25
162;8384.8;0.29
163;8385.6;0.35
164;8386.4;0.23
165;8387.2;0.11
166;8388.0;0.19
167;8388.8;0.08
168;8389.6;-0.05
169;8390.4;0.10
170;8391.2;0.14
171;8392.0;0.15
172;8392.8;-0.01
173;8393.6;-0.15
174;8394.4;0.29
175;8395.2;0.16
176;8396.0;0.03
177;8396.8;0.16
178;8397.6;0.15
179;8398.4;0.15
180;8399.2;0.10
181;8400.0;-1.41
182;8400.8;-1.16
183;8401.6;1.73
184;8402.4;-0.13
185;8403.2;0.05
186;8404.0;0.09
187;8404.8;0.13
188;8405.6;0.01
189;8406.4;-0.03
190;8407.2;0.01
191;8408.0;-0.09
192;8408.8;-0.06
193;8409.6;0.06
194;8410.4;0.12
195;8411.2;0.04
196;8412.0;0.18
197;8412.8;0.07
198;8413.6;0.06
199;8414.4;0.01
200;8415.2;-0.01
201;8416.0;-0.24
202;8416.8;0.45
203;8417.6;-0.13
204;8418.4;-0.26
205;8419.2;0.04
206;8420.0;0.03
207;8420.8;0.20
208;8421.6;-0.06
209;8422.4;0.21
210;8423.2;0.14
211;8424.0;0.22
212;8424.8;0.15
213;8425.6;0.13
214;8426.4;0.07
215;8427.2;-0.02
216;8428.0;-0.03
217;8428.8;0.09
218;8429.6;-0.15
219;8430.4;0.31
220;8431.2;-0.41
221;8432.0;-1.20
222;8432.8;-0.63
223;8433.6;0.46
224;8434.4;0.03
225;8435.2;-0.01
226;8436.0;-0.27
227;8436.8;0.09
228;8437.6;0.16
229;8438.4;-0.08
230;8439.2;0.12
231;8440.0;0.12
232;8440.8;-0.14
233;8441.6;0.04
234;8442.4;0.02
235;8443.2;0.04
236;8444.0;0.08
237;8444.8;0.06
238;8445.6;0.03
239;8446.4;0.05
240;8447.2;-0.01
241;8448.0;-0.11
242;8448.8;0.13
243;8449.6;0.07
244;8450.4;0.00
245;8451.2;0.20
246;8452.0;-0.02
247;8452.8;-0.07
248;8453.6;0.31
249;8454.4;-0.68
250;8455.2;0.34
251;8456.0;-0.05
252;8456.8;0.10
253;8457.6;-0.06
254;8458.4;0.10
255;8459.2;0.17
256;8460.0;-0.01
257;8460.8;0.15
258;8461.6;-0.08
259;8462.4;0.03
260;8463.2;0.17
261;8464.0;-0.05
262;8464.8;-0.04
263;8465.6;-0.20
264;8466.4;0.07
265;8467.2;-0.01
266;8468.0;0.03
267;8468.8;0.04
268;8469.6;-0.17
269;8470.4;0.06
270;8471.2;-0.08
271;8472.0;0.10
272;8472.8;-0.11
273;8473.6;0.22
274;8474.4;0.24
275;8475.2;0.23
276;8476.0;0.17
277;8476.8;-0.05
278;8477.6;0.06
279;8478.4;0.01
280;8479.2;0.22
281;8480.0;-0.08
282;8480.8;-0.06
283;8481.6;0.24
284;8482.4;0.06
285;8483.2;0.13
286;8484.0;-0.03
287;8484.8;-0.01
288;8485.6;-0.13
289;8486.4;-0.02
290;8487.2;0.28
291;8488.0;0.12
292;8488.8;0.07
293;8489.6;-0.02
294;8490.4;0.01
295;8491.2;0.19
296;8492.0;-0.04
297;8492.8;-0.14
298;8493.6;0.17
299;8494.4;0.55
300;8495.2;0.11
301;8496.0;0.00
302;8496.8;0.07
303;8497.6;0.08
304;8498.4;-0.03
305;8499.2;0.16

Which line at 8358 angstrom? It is Hgamma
